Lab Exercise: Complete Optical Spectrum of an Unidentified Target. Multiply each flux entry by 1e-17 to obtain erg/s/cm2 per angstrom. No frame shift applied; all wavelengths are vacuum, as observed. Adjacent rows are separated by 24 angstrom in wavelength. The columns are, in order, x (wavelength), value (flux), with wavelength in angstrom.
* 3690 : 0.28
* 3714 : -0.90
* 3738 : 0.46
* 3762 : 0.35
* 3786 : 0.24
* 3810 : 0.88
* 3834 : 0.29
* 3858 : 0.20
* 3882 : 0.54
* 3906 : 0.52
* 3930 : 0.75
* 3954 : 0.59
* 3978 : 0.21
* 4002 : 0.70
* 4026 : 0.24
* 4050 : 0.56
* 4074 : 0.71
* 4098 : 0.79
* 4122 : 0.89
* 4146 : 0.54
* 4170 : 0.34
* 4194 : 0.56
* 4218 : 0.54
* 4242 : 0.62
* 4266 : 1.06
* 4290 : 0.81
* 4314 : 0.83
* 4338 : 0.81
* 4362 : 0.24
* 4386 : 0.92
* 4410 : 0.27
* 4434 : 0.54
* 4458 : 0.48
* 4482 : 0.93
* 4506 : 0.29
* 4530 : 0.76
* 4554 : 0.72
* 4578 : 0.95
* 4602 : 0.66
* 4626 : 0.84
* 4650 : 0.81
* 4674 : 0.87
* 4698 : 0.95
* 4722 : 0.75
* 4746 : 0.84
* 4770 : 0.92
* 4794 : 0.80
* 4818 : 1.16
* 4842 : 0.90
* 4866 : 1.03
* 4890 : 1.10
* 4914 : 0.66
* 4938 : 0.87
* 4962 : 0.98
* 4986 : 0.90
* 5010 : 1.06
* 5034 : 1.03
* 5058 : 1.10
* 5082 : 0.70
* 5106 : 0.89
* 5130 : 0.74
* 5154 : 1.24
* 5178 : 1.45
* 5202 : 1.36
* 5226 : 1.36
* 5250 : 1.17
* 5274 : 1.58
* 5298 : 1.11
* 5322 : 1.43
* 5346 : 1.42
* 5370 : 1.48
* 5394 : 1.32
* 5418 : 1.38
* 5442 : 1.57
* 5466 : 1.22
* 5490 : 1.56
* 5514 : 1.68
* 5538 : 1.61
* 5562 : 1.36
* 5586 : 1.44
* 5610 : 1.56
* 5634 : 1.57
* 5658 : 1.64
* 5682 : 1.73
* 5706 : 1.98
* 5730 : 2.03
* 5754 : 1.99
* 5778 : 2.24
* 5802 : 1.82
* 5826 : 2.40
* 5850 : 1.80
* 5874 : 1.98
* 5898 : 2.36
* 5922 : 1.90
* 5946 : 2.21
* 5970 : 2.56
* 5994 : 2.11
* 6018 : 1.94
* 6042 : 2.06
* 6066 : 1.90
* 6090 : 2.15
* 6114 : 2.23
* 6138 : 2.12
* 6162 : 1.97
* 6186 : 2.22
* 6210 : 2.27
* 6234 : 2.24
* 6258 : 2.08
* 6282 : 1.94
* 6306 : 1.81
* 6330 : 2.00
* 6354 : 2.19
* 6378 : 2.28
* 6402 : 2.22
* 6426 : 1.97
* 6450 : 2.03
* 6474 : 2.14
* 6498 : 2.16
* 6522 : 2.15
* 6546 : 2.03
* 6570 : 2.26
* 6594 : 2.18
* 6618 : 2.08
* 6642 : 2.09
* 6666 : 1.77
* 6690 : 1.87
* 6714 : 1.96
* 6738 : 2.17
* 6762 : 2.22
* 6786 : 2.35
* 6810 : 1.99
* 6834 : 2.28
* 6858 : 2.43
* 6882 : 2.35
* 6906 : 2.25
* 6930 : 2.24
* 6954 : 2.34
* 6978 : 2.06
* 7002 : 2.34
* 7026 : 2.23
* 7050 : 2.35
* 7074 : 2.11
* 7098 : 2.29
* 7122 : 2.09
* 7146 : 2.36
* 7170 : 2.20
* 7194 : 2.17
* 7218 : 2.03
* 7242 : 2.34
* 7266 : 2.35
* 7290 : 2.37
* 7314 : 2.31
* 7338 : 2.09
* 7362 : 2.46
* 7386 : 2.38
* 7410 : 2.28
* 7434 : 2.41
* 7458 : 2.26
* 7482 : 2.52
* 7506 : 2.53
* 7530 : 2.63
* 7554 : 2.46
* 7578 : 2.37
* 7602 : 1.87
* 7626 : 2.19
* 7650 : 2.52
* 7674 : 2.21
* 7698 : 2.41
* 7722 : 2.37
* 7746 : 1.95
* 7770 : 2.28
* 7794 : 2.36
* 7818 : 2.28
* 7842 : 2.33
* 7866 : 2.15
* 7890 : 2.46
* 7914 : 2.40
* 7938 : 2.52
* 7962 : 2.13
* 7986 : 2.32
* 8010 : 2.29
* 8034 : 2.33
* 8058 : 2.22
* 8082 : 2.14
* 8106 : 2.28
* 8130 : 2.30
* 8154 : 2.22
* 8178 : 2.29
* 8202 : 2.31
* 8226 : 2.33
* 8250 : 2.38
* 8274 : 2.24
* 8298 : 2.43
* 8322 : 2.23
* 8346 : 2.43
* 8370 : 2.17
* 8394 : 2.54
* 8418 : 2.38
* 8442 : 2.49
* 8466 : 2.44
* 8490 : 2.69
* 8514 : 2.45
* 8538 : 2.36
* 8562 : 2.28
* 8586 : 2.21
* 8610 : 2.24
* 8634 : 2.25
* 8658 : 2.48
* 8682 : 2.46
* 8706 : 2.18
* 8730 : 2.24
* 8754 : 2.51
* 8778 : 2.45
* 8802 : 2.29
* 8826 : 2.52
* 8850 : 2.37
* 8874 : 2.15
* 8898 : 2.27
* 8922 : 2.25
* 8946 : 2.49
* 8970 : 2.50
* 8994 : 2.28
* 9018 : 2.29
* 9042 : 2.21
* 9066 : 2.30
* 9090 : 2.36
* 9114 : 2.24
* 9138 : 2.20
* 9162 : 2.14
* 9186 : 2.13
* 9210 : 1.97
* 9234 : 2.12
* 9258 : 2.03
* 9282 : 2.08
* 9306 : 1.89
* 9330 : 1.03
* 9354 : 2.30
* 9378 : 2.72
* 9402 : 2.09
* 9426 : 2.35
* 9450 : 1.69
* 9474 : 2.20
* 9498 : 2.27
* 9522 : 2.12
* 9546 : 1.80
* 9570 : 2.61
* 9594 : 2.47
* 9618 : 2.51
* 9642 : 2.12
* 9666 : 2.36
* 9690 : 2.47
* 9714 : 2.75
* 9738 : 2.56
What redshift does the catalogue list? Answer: 0.29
